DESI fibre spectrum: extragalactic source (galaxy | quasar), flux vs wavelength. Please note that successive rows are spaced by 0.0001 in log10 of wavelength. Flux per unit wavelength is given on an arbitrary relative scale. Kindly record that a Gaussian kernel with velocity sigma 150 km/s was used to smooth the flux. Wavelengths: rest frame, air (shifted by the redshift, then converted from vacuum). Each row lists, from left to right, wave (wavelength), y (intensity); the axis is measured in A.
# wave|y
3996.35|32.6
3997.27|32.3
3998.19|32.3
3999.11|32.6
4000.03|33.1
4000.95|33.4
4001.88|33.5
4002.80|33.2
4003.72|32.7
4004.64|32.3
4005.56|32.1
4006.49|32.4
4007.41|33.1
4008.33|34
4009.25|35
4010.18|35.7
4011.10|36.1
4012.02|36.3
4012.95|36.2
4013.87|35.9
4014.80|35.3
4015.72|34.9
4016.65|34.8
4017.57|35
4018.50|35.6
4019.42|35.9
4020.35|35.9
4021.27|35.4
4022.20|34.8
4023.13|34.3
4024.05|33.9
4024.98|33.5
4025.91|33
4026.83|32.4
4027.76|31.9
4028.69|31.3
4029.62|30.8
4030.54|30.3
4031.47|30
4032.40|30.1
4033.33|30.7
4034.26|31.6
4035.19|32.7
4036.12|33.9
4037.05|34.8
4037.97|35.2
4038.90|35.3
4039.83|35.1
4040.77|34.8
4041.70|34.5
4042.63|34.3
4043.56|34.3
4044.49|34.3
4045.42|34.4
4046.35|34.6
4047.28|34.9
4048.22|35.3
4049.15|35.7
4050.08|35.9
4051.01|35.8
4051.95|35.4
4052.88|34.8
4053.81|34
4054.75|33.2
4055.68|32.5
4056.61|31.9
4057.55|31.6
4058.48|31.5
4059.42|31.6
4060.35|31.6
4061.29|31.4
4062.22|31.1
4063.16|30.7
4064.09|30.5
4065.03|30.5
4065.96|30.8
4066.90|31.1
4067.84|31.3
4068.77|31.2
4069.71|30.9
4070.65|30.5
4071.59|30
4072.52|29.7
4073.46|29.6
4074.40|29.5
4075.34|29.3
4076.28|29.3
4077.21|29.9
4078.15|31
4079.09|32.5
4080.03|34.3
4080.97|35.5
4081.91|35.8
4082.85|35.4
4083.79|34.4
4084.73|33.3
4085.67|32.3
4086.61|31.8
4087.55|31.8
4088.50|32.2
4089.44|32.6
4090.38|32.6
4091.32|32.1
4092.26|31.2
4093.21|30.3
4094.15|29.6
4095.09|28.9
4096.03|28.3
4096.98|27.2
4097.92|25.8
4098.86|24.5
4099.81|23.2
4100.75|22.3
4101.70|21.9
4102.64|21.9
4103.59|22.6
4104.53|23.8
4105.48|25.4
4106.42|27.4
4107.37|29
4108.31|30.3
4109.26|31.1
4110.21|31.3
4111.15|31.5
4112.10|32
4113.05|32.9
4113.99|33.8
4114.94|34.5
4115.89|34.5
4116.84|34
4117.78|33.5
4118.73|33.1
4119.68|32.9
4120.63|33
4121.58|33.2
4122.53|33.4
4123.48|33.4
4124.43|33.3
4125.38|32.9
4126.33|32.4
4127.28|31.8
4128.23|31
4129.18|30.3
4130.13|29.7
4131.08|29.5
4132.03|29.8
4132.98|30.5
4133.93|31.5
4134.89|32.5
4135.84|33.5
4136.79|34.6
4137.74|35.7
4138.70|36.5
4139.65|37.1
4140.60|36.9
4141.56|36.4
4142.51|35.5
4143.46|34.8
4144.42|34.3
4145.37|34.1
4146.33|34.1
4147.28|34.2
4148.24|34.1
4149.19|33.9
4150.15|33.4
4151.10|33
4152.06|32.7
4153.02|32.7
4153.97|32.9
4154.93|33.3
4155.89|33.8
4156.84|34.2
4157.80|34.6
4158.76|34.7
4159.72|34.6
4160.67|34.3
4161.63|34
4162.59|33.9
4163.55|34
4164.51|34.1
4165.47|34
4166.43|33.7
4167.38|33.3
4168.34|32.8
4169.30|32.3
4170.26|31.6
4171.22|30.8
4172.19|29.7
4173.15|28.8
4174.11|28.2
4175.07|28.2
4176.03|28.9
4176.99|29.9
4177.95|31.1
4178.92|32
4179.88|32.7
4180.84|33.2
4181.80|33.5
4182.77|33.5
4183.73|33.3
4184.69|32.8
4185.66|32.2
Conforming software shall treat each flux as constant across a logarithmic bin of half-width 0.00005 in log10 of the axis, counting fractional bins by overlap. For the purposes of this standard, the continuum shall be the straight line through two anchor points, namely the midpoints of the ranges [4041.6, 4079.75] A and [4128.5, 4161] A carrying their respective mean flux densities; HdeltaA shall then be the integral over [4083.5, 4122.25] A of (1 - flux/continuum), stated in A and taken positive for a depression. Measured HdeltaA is 3.52 A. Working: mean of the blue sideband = 32.3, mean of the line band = 29.9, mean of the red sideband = 33.6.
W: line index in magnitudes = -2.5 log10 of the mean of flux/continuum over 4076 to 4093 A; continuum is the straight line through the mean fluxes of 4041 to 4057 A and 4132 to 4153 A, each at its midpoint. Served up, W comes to 0.05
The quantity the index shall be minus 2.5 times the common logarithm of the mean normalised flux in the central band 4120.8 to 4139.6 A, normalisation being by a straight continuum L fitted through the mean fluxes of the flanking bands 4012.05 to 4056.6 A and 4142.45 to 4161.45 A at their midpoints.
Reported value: 0.05 mag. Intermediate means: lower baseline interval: 34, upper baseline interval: 33.9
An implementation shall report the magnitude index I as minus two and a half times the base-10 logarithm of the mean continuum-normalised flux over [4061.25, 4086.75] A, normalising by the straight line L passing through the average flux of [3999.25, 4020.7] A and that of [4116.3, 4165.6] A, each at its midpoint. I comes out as 0.08 mag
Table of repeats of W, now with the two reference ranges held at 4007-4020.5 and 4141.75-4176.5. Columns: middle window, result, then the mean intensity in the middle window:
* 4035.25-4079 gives 0.07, 32.6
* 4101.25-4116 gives 0.17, 28.9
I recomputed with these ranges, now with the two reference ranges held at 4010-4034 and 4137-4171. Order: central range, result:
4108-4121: 0.04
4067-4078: 0.13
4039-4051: -0.03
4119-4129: 0.05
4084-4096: 0.08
